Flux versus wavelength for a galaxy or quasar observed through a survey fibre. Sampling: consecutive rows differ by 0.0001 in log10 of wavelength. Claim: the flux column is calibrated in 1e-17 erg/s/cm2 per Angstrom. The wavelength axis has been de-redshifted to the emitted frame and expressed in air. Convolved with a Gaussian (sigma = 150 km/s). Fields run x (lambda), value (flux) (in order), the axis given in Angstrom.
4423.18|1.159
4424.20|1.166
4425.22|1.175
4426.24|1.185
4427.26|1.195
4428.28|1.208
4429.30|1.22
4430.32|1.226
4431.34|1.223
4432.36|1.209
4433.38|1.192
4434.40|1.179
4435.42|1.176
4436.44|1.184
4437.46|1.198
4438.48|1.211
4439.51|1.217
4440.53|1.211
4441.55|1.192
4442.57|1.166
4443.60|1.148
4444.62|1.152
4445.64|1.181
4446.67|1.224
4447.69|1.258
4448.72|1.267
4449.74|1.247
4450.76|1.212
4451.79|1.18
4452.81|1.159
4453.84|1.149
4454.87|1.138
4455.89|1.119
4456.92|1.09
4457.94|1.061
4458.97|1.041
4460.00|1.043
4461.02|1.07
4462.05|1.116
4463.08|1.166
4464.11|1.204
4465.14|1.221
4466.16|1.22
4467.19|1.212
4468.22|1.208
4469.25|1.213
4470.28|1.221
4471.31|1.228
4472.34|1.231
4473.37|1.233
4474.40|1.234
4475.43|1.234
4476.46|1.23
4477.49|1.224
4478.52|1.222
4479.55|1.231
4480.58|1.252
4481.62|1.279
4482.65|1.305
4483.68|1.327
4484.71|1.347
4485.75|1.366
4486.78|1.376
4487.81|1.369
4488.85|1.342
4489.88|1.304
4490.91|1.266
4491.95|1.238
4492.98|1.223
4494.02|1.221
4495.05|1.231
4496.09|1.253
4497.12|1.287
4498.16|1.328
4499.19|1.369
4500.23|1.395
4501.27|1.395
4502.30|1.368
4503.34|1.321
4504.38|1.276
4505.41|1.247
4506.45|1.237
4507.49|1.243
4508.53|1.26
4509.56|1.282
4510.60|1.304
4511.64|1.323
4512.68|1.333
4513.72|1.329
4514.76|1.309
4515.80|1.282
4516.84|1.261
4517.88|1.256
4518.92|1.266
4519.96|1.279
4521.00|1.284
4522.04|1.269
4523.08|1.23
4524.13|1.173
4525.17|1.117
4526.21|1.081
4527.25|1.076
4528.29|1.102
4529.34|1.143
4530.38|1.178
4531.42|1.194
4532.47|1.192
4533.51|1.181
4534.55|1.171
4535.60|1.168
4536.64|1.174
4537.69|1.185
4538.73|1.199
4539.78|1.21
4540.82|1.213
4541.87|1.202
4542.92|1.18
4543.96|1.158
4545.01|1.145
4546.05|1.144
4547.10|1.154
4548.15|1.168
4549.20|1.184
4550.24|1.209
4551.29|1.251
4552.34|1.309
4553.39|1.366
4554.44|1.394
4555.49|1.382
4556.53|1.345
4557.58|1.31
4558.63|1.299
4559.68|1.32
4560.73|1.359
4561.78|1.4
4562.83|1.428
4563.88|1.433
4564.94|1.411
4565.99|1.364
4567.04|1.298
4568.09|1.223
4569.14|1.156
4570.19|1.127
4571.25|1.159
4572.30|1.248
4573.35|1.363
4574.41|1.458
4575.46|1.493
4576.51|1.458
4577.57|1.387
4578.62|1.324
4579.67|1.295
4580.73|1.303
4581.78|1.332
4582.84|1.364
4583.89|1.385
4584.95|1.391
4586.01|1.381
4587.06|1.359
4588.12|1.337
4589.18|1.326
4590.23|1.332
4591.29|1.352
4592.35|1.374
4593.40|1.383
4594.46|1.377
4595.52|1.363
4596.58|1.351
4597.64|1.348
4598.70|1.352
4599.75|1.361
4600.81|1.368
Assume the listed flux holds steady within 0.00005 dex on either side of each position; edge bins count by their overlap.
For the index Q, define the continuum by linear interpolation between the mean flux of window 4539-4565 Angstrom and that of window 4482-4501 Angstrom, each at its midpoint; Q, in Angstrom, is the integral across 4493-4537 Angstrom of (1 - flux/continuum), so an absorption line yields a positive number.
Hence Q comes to 1.7 Angstrom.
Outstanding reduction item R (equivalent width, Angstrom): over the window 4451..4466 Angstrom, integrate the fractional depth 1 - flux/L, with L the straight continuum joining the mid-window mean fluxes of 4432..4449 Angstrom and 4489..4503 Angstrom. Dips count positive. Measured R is 1.2 Angstrom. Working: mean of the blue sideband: 1.2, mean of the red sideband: 1.3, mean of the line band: 1.13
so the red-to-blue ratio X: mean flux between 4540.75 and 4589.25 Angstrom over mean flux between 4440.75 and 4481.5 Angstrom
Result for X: 1.1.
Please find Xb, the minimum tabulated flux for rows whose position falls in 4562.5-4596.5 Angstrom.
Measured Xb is 1.127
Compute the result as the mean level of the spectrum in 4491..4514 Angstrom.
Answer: 1.29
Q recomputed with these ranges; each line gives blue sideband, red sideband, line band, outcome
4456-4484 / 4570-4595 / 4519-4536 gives 1.3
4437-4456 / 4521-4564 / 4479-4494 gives -1.1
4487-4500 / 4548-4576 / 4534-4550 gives 1.6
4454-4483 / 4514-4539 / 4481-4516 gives -3.2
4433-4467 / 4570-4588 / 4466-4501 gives -1.6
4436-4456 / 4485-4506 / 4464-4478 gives 0.3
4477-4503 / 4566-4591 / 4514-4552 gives 3.4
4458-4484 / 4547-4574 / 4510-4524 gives -0.4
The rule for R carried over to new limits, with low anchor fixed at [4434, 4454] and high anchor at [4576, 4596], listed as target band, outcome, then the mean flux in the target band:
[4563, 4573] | 0.46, 1.28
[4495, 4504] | -0.51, 1.33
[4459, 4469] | 0.51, 1.16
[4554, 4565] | -0.34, 1.37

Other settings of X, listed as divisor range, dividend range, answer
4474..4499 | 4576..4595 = 1.06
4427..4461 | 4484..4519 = 1.11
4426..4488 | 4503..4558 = 1.02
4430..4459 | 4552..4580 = 1.13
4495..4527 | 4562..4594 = 1.05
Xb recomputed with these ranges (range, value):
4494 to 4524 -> 1.221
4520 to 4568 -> 1.076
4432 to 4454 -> 1.148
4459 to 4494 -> 1.043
